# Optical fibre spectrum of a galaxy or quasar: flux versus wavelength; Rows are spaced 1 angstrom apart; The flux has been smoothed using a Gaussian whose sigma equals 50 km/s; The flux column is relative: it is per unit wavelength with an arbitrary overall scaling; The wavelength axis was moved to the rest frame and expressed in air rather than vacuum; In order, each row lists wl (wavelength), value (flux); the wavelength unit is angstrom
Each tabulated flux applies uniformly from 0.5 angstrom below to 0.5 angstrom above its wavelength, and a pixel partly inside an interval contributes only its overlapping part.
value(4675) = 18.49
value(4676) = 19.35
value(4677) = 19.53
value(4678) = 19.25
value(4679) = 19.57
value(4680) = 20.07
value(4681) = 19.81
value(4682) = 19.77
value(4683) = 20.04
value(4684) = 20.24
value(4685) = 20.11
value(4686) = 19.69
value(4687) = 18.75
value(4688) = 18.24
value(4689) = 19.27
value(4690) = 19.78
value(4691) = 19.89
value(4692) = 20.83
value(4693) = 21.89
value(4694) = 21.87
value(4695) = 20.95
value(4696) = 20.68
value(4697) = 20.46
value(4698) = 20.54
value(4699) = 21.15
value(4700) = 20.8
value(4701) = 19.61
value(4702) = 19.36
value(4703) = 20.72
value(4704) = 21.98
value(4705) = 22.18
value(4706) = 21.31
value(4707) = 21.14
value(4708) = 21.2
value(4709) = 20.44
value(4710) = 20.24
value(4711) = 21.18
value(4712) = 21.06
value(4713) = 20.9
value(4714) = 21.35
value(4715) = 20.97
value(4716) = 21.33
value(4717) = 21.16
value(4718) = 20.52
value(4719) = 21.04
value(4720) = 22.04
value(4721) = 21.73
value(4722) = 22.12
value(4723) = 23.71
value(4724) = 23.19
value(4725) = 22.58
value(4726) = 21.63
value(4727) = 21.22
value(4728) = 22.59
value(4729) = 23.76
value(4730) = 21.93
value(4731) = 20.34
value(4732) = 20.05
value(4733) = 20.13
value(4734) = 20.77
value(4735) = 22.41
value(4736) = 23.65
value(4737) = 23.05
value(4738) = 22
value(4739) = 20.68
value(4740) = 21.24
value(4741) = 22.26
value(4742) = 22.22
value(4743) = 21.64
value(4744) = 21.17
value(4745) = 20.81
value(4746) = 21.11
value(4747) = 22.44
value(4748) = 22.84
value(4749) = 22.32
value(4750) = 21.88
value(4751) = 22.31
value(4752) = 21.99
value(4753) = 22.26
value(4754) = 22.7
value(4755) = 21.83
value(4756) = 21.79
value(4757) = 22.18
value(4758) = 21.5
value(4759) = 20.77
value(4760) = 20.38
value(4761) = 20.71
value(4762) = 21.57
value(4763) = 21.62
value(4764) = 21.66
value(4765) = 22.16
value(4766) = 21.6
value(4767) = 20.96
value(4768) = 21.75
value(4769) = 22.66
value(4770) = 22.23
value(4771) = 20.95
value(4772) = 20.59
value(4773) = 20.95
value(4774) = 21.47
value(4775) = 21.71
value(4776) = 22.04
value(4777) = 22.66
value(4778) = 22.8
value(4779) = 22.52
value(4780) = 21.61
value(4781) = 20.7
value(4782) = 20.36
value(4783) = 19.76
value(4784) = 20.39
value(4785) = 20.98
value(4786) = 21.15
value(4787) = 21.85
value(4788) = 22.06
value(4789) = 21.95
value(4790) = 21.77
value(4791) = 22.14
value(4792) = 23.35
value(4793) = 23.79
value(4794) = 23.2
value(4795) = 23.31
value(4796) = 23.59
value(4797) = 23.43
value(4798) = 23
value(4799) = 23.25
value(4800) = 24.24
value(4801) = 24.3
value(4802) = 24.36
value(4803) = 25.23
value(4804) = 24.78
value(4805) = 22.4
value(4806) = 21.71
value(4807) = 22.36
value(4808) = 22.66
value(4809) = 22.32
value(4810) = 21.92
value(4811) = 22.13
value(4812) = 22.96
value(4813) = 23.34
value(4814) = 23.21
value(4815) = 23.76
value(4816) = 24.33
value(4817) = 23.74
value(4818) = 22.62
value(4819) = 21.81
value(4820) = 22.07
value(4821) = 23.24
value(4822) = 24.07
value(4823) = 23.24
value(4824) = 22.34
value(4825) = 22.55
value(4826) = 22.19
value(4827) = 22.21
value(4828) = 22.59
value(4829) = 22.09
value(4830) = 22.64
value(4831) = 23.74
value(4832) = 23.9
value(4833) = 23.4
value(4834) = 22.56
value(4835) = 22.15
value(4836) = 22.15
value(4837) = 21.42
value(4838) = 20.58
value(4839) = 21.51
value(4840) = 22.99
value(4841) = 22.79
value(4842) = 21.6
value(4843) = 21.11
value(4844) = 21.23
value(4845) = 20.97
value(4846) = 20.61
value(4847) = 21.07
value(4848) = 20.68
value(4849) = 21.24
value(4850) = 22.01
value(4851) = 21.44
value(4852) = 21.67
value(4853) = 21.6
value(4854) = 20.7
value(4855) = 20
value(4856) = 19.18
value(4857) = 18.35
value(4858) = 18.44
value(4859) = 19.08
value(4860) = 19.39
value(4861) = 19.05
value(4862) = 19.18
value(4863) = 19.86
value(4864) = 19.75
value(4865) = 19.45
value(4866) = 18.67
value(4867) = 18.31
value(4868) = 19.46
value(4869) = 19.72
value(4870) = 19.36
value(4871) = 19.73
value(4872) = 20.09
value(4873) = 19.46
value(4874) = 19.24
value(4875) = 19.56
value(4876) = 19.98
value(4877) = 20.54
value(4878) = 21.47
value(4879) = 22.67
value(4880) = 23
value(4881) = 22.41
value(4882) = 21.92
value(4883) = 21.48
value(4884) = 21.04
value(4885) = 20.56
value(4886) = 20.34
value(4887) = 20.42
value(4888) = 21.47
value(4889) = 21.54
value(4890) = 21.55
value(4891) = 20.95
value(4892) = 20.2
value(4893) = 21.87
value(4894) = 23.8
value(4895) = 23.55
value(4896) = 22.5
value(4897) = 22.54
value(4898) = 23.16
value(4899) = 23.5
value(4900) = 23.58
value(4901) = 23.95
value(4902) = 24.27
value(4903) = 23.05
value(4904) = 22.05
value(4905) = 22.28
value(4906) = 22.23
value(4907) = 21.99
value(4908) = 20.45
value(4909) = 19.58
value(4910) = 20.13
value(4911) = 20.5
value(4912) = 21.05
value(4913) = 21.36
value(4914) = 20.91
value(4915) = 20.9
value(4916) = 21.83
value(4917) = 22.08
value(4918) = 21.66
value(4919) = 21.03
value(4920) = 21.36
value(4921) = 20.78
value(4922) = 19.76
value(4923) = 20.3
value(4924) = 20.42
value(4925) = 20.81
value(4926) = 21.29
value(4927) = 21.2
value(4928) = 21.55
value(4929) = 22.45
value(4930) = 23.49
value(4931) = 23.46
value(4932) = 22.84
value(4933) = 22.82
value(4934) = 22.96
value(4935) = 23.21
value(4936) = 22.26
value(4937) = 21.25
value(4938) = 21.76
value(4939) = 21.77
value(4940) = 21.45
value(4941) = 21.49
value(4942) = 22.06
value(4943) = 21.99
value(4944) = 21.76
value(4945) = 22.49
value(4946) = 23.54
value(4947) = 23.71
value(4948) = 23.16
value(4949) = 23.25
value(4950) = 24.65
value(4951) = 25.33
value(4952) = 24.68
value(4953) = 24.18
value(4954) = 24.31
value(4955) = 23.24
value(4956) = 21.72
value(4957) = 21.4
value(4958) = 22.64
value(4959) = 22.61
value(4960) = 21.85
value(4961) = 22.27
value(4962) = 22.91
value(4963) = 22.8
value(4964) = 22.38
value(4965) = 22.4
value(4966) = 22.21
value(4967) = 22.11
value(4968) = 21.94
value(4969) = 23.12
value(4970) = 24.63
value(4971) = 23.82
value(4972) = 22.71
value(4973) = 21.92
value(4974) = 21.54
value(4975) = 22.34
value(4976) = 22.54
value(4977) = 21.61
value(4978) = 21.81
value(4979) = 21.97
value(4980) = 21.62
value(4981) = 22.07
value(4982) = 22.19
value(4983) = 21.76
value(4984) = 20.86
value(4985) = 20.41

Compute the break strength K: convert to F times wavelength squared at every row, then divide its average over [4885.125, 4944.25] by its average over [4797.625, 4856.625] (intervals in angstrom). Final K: 1.0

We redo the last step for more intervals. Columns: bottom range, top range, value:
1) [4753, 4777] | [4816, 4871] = 1.02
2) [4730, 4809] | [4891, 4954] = 1.07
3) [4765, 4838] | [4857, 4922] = 0.97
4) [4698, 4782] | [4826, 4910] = 1.04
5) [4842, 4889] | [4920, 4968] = 1.13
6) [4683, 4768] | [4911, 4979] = 1.14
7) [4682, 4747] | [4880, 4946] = 1.12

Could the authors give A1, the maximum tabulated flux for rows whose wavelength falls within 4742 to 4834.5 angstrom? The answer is 25.23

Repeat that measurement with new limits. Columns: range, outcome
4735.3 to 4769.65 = 23.65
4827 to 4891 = 23.9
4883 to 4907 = 24.27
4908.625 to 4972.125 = 25.33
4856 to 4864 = 19.86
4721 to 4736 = 23.76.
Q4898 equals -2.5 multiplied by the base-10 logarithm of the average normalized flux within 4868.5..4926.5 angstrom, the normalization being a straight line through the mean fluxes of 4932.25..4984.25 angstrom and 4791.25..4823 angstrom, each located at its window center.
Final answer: 0.07 mag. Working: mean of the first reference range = 23.2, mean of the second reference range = 22.6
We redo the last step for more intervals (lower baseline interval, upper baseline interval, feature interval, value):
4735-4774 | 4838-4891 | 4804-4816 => -0.08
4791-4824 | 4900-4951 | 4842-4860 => 0.11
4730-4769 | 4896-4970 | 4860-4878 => 0.13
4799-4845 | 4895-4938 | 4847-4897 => 0.09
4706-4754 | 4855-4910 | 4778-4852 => -0.06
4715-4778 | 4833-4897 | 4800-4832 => -0.09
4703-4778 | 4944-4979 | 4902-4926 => 0.07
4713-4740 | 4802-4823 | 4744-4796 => 0.03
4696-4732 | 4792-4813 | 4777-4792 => 0.06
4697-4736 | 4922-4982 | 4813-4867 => 0.02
